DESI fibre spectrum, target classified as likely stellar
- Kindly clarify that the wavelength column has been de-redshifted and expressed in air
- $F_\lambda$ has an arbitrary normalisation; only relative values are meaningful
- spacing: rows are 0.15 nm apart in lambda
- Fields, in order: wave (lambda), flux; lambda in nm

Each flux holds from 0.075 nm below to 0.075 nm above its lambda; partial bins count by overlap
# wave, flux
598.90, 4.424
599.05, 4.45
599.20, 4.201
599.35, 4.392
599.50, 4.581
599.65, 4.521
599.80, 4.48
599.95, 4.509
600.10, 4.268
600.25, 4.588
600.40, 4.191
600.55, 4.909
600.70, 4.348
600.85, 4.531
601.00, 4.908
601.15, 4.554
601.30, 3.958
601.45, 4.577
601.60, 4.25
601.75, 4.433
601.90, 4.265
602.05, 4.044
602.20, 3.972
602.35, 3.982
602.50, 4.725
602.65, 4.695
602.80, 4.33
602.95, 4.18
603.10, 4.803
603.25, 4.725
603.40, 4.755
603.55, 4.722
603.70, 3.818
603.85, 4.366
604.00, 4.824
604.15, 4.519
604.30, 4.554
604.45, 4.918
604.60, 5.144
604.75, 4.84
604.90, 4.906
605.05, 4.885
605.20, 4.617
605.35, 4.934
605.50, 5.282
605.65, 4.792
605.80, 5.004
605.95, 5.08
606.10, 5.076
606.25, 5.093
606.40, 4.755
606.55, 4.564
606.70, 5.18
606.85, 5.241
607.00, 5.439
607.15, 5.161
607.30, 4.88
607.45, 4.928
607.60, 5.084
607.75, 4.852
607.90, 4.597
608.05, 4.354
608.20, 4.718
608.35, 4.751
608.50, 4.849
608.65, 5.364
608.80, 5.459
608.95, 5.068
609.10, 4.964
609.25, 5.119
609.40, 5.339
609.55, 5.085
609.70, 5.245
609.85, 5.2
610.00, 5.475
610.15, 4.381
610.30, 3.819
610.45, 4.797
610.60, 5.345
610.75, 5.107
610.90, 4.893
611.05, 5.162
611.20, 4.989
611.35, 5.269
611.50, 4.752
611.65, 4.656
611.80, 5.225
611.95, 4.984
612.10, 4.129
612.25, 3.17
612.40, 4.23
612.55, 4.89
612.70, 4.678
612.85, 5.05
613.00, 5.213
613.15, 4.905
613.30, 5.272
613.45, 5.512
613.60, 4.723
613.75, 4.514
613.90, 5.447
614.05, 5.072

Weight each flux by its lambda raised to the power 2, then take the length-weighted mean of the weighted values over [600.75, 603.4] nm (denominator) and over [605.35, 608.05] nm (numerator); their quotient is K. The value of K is 1.1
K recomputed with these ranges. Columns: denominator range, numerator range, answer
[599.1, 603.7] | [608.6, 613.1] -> 1.14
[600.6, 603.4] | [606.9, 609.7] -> 1.16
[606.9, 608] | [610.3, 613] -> 0.97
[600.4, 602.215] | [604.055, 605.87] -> 1.12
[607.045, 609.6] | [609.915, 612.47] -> 0.96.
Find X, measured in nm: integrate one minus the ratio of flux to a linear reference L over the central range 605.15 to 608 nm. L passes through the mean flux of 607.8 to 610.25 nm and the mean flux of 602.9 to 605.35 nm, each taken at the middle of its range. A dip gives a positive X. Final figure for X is -0.09 nm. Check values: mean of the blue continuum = 4.67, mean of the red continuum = 4.98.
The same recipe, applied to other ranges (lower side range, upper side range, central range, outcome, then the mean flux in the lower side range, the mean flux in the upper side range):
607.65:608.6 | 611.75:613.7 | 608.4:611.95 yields -0.22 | 4.72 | 4.76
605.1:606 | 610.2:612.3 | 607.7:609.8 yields -0.07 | 4.95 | 4.75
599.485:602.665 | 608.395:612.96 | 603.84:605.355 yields -0.06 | 4.41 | 4.89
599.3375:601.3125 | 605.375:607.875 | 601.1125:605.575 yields 0.19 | 4.5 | 5.02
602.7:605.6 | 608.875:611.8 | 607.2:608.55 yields 0.02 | 4.69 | 4.99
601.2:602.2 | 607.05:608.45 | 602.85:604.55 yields -0.05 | 4.24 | 4.83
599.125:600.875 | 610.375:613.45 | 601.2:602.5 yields 0.09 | 4.46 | 4.85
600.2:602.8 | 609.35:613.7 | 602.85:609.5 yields -0.36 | 4.4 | 4.87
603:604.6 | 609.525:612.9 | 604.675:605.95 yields -0.07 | 4.62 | 4.8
